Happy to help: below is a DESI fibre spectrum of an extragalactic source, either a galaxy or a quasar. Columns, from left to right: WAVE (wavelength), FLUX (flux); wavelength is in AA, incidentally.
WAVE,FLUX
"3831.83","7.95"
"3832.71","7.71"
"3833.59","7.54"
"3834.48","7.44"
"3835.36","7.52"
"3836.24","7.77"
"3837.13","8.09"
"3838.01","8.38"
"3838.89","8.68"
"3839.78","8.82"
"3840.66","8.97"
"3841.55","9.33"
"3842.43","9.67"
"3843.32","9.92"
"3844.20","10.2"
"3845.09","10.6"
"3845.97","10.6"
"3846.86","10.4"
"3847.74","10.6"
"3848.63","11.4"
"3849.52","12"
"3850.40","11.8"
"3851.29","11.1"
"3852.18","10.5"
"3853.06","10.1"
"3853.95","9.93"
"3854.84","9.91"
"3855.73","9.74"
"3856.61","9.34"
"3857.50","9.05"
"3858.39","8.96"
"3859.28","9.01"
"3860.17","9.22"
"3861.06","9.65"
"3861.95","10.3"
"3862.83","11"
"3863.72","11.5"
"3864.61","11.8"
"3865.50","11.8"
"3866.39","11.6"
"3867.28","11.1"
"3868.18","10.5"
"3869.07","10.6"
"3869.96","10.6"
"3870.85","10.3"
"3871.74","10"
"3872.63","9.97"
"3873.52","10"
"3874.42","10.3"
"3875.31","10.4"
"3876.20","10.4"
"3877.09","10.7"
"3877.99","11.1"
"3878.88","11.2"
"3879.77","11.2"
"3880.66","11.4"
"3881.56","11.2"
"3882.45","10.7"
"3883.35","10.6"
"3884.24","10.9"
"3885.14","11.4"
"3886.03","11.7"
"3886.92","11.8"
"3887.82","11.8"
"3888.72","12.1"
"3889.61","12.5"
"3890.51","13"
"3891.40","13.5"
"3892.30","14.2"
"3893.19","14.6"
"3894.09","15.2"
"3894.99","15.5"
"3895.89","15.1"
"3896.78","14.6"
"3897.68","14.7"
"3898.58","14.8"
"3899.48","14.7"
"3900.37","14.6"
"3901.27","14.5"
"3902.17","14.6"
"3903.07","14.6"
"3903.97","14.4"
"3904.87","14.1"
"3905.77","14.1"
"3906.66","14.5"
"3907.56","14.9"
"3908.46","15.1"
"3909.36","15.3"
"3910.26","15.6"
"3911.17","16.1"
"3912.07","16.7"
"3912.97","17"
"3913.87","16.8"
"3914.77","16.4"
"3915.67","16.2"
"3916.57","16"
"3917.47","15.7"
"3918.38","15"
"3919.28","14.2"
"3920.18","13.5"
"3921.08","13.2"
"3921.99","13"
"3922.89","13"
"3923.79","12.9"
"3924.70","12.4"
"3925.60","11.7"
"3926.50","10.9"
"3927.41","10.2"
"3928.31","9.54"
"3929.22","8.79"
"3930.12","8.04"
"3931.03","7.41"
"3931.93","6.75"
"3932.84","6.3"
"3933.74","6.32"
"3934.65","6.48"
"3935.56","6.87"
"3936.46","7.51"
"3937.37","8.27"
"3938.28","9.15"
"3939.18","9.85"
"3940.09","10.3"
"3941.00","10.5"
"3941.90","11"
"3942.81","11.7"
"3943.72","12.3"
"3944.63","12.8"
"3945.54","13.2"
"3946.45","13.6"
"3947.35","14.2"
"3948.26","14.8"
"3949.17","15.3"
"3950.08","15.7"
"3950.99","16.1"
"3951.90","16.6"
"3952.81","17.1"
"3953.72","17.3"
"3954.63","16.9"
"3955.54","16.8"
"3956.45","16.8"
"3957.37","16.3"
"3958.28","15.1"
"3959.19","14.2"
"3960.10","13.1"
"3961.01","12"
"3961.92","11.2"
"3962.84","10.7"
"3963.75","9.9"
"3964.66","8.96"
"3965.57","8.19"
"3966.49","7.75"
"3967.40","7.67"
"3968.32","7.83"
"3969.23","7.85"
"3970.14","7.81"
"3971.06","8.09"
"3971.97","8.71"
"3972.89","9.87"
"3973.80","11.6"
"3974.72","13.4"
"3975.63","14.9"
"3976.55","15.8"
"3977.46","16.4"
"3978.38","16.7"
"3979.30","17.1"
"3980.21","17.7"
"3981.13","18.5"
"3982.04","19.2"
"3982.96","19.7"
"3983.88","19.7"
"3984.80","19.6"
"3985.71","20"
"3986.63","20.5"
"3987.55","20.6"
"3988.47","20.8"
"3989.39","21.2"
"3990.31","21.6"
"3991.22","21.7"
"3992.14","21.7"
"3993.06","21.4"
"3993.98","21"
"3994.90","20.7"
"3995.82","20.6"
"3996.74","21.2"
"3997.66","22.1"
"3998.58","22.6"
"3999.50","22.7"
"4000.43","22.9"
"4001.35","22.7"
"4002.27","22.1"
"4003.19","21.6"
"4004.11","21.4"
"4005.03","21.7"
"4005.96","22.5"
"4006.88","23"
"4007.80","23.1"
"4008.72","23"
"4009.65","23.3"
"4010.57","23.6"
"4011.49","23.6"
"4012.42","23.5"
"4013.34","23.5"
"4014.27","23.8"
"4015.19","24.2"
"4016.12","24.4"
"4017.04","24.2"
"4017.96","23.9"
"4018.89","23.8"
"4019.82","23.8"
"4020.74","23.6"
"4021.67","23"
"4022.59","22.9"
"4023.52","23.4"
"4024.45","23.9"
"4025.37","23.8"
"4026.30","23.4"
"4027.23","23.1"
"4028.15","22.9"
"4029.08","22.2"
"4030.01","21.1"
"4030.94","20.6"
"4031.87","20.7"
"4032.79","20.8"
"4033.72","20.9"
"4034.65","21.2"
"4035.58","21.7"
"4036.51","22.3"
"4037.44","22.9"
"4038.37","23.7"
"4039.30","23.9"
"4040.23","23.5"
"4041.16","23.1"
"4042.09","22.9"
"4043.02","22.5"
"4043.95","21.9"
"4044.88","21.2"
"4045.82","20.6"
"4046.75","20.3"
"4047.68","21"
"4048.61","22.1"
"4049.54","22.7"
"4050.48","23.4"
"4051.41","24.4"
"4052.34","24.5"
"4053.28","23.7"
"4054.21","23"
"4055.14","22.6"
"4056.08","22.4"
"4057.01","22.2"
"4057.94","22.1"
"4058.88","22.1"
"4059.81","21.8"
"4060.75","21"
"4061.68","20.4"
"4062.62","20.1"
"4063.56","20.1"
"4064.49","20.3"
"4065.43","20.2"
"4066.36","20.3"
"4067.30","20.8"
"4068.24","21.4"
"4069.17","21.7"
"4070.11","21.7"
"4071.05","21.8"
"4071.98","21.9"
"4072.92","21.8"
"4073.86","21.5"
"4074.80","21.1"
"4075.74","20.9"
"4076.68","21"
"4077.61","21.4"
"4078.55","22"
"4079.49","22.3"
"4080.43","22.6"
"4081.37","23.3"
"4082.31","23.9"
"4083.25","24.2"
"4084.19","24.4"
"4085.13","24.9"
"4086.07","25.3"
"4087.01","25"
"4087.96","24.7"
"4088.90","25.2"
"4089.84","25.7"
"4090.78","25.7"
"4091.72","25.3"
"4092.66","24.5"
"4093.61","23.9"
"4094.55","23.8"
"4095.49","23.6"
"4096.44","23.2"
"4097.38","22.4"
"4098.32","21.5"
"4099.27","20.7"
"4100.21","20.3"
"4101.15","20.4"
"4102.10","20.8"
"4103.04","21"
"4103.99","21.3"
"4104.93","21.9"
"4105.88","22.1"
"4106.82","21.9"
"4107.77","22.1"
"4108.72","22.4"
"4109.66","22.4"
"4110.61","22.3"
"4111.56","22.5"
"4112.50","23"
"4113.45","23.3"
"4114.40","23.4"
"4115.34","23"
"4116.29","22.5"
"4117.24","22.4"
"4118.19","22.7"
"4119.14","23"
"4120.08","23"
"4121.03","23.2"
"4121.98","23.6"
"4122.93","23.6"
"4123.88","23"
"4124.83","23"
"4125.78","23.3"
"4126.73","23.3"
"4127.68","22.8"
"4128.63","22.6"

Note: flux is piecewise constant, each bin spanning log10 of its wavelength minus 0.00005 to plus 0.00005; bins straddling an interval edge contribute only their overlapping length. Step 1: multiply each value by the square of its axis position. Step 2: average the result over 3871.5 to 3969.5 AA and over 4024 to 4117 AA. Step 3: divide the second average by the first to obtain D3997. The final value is 1.93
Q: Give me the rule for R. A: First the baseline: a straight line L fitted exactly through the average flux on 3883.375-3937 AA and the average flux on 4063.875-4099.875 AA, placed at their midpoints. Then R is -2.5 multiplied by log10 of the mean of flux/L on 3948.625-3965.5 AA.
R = 0.09 mag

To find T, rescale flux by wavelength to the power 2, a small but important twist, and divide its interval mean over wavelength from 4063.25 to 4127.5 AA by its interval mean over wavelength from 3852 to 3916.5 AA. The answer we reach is 2.02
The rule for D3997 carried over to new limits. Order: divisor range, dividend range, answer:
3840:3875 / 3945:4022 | 1.86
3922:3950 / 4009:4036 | 2.27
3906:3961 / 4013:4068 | 1.82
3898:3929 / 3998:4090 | 1.69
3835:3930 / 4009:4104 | 2.05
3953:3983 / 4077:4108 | 1.87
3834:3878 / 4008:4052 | 2.48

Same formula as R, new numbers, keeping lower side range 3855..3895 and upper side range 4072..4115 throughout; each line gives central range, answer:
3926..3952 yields 0.347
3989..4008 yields -0.228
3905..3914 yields -0.193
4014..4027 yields -0.246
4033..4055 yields -0.118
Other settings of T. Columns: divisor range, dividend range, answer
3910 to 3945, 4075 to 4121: 2.14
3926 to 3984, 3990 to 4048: 1.90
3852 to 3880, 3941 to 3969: 1.32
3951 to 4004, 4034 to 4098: 1.43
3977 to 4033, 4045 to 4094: 1.07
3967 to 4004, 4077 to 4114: 1.37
